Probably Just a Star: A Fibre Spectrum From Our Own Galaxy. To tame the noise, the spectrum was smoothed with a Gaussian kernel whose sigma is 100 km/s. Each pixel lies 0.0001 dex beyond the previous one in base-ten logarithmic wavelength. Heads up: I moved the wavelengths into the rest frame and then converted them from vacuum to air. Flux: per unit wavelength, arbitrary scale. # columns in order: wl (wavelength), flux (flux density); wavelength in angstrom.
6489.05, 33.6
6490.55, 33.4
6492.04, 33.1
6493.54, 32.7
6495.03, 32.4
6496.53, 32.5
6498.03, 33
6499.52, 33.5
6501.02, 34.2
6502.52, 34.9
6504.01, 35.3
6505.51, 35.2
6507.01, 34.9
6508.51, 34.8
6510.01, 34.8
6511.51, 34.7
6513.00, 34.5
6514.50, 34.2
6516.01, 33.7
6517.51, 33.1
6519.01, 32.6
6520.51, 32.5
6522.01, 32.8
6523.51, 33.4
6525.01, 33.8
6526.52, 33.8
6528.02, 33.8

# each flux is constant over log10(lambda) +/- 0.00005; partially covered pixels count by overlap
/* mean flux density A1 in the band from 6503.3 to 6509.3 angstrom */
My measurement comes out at 35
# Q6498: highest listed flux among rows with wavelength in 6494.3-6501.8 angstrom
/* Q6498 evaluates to 34.2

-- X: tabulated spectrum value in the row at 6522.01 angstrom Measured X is 32.8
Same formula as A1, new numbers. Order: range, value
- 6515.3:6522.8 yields 33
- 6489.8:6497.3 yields 32.8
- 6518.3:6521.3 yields 32.6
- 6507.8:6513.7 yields 34.7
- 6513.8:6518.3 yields 33.6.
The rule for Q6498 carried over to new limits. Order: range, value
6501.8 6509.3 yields 35.3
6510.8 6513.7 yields 34.7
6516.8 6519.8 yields 33.1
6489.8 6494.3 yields 33.4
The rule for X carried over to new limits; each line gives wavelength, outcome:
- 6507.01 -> 34.9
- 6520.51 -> 32.5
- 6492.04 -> 33.1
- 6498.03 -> 33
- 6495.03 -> 32.4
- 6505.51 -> 35.2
